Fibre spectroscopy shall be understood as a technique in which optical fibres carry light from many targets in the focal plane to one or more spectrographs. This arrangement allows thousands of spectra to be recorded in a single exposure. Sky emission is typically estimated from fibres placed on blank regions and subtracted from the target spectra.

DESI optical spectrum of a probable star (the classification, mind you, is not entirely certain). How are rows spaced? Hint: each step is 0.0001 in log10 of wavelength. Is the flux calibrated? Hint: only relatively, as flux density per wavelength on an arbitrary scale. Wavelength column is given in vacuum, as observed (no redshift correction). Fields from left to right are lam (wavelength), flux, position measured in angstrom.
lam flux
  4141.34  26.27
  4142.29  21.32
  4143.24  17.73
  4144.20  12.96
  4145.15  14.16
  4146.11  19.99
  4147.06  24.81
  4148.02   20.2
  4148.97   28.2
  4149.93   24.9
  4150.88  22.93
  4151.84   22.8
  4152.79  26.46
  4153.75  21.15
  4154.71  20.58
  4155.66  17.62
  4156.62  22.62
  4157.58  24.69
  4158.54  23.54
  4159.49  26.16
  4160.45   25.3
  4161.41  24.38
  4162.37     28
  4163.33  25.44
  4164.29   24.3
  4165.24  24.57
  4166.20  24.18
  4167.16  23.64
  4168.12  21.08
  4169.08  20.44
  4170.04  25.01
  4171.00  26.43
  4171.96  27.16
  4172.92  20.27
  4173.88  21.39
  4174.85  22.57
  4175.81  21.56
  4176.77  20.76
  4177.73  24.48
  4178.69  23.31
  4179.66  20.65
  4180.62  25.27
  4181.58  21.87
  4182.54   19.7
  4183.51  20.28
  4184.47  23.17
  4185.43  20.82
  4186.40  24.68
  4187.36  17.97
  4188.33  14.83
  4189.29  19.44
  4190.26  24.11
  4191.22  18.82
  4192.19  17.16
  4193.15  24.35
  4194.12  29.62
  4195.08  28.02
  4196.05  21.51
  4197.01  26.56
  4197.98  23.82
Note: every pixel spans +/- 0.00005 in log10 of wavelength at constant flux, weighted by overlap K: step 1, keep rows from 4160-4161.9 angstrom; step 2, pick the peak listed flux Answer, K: 25.3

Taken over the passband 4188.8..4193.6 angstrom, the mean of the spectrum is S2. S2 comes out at 20.8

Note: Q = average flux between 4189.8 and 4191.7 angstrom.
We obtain 21.5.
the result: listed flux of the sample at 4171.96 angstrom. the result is 27.16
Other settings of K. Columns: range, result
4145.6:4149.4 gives 28.2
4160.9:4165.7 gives 28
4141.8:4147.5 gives 24.81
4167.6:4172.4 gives 27.16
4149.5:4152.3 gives 24.9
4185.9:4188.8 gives 24.68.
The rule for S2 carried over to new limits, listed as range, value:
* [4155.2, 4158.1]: 21.6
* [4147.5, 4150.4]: 24.4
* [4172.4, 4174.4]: 20.9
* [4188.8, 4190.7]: 21.7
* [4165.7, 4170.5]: 22.9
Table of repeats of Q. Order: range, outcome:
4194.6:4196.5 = 24.8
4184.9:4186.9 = 22.7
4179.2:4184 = 21.6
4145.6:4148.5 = 21.6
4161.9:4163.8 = 26.7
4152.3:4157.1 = 21.7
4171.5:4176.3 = 22.5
